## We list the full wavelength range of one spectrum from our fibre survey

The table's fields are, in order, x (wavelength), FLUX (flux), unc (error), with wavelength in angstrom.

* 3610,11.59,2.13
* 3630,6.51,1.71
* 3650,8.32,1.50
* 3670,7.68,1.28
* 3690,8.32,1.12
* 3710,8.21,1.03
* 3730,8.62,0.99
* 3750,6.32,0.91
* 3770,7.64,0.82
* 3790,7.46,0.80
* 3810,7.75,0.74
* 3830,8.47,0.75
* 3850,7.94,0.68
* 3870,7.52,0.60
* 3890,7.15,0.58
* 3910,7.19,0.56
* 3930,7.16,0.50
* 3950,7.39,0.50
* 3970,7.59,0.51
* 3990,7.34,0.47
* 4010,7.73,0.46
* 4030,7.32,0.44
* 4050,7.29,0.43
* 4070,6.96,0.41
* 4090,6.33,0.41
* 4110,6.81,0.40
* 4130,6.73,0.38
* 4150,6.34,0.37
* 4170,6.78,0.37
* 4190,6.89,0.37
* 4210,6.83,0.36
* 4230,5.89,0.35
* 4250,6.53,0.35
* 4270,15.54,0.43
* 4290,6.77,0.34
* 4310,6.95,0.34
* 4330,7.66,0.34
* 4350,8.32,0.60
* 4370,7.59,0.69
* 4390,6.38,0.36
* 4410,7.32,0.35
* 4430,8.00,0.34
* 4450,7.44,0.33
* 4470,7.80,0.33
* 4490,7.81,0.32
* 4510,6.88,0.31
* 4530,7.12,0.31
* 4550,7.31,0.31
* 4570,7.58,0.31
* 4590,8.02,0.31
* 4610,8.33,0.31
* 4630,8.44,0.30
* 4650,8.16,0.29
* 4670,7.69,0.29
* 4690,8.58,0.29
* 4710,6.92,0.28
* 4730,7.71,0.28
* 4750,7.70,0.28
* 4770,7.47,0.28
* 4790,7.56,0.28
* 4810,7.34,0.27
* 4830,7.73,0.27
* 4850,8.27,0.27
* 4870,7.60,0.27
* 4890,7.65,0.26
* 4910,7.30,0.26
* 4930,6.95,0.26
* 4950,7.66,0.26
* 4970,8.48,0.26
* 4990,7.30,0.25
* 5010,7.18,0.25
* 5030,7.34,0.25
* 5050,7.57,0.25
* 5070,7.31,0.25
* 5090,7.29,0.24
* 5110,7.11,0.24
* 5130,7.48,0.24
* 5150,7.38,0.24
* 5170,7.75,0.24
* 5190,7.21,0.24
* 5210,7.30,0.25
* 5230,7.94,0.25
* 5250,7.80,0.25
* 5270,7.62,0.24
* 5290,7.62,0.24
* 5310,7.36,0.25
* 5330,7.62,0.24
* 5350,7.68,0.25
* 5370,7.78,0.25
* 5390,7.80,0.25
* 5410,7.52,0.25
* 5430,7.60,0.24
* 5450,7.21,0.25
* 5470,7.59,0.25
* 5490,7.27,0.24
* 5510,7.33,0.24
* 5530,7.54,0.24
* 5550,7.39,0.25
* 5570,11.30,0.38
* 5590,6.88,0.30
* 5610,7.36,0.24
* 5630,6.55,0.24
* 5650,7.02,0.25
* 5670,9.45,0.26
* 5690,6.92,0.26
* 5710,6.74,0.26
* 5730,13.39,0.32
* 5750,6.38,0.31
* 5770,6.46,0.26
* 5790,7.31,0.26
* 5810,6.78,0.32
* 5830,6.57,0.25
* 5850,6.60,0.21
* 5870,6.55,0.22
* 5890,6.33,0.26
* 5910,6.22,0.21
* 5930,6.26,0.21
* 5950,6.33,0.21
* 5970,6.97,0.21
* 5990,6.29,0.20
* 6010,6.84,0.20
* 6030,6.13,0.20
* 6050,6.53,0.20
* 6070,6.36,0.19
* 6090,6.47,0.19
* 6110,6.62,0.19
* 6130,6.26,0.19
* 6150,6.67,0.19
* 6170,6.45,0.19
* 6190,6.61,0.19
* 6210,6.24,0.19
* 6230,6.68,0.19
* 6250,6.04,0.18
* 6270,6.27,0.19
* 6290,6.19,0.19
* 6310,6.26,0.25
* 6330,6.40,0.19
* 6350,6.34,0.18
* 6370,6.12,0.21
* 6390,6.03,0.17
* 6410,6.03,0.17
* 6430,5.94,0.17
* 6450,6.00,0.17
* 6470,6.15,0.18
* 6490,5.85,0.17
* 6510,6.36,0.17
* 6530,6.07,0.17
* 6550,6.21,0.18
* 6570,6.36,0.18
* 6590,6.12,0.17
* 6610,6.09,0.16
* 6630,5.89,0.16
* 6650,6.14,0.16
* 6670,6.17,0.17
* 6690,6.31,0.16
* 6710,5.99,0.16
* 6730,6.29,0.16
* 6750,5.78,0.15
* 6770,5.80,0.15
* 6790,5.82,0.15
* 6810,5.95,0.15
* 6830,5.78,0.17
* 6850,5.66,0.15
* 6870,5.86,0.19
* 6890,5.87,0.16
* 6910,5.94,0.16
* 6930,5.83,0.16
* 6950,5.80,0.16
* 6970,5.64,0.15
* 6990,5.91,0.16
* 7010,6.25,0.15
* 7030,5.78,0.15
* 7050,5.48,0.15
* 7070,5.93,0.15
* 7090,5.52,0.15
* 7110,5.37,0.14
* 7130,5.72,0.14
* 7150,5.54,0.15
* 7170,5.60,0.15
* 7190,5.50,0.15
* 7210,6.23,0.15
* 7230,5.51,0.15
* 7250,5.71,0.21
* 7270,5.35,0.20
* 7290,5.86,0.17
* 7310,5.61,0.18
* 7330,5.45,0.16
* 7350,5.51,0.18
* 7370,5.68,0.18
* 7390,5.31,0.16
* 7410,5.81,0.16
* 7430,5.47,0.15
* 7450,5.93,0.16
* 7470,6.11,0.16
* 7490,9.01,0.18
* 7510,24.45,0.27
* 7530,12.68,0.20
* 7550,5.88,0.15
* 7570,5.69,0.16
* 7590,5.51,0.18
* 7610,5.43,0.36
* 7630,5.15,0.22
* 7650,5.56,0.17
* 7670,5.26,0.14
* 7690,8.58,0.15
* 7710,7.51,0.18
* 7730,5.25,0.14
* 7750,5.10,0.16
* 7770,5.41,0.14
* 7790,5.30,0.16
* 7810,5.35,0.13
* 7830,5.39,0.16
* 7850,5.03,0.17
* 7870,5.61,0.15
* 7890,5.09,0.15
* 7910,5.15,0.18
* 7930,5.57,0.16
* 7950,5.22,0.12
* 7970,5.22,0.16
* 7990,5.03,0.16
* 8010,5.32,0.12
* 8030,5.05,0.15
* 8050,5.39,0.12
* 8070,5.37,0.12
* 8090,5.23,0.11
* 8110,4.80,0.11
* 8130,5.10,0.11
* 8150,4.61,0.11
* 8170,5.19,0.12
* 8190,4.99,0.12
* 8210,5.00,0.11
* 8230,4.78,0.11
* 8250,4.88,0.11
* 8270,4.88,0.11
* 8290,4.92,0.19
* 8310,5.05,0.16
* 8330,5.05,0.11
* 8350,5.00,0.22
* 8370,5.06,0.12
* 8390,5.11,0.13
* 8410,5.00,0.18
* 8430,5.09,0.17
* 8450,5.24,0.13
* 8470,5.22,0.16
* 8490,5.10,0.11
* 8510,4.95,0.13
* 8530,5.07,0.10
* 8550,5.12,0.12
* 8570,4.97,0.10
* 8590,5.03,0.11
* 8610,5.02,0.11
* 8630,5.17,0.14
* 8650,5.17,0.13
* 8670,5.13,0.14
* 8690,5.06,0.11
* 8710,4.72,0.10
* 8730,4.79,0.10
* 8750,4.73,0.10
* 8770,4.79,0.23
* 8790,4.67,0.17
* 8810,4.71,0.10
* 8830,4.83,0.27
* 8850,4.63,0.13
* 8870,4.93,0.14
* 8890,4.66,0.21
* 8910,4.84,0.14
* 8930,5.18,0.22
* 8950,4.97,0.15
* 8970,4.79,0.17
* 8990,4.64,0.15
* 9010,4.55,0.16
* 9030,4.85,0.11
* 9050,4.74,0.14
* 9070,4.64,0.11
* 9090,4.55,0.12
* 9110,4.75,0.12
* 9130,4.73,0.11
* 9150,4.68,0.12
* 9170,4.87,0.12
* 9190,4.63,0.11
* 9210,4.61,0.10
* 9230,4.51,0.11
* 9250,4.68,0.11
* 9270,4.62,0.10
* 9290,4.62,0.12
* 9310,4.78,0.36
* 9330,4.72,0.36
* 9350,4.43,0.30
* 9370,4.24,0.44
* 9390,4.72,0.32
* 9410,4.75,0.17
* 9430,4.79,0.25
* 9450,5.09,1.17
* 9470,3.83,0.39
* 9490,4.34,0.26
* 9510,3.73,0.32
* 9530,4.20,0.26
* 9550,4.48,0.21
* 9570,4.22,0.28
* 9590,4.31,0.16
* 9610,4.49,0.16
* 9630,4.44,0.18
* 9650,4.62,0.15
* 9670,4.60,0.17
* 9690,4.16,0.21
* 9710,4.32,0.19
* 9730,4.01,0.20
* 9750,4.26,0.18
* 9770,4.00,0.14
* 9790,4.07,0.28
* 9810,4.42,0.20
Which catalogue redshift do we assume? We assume 0.14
